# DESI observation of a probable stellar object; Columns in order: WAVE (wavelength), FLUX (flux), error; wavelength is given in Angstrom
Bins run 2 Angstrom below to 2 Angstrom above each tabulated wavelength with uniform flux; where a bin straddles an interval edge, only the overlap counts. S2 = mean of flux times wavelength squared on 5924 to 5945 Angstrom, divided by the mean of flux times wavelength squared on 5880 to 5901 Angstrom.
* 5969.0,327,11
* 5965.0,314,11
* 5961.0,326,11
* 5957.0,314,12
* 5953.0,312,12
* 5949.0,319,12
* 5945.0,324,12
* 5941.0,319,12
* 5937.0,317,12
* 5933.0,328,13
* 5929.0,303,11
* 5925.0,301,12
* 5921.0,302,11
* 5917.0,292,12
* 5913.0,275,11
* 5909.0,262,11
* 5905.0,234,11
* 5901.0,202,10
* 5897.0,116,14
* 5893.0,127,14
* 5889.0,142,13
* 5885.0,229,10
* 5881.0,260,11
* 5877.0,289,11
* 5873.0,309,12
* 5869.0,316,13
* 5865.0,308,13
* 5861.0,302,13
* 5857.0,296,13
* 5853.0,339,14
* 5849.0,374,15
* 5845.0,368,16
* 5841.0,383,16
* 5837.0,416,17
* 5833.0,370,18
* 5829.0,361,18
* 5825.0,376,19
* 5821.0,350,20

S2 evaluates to 1.8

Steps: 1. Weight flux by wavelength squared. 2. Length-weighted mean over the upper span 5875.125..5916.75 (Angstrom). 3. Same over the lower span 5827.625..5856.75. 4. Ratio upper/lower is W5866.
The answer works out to 0.60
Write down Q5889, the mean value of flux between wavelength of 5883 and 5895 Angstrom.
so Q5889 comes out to 166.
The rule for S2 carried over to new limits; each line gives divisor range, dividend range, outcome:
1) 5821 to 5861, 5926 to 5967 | 0.91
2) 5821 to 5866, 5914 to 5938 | 0.89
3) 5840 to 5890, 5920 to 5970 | 1.07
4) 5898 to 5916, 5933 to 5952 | 1.36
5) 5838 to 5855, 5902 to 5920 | 0.73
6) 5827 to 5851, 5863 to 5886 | 0.77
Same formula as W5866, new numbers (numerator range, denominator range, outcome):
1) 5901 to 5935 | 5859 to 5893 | 1.10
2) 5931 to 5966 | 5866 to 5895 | 1.36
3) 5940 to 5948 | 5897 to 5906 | 1.68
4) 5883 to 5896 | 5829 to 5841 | 0.43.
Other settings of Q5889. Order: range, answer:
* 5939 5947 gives 322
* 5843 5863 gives 336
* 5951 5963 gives 317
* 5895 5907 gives 184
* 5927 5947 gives 318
